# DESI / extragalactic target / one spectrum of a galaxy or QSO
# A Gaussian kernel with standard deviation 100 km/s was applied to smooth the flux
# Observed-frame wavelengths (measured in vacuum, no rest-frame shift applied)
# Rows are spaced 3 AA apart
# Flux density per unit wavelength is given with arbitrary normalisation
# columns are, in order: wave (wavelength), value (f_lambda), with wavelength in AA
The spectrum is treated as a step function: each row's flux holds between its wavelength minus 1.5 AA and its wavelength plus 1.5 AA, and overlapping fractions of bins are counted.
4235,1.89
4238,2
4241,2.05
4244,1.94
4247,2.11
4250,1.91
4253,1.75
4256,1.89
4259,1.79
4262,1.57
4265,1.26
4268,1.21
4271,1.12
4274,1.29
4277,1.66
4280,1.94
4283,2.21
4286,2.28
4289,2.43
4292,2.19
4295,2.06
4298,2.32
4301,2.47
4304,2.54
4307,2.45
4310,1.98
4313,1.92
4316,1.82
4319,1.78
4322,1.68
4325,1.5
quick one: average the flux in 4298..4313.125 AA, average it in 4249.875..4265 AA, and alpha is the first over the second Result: 1.3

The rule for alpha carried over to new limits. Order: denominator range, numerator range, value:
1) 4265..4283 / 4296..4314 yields 1.53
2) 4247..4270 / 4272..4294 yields 1.20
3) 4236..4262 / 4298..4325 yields 1.08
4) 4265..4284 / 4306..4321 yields 1.28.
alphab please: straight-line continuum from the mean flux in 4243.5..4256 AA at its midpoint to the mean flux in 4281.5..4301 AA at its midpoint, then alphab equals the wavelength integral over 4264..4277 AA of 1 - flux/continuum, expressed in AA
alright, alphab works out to 5.1 AA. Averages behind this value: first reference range 1.92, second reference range 2.27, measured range 1.27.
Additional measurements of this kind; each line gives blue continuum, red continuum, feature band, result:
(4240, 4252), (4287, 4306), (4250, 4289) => 8.2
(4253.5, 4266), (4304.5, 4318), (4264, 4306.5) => -1.6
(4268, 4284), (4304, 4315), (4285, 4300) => -3.2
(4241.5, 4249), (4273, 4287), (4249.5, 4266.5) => 2.5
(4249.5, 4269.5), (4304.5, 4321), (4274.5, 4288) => -1.5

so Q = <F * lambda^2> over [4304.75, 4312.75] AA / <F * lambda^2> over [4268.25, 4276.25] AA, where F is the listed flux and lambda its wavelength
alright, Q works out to 1.8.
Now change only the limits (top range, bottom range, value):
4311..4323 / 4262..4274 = 1.48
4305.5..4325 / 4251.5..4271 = 1.27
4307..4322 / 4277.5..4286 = 0.94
